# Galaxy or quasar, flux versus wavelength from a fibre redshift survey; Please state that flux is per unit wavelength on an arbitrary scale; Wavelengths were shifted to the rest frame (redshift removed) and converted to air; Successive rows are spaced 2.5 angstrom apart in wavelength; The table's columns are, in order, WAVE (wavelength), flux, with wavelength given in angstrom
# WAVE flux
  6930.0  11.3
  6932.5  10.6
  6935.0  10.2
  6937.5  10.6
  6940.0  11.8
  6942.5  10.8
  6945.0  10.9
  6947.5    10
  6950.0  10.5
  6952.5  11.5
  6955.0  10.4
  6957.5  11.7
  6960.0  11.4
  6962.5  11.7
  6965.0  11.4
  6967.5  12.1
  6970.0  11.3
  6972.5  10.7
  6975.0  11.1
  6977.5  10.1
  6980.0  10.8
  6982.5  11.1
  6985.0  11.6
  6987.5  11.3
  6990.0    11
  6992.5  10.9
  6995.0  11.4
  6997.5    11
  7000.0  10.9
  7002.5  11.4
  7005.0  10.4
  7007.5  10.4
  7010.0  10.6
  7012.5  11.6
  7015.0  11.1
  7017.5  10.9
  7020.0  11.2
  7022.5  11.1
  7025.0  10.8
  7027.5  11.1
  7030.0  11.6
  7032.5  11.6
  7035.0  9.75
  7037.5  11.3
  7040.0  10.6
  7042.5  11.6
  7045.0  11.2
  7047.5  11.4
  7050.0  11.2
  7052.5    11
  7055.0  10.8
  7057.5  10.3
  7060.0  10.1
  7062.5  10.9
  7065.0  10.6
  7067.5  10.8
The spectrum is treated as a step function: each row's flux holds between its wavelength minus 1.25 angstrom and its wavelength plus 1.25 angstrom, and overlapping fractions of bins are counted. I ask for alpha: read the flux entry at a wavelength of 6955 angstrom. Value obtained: 10.4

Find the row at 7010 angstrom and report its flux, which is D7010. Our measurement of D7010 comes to 10.6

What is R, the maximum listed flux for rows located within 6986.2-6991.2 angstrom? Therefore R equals 11.3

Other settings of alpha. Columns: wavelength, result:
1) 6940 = 11.8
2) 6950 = 10.5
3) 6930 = 11.3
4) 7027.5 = 11.1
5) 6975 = 11.1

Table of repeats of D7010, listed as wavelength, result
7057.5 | 10.3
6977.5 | 10.1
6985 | 11.6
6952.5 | 11.5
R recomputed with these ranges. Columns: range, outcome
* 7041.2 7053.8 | 11.6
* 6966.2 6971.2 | 12.1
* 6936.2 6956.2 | 11.8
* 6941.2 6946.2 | 10.9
